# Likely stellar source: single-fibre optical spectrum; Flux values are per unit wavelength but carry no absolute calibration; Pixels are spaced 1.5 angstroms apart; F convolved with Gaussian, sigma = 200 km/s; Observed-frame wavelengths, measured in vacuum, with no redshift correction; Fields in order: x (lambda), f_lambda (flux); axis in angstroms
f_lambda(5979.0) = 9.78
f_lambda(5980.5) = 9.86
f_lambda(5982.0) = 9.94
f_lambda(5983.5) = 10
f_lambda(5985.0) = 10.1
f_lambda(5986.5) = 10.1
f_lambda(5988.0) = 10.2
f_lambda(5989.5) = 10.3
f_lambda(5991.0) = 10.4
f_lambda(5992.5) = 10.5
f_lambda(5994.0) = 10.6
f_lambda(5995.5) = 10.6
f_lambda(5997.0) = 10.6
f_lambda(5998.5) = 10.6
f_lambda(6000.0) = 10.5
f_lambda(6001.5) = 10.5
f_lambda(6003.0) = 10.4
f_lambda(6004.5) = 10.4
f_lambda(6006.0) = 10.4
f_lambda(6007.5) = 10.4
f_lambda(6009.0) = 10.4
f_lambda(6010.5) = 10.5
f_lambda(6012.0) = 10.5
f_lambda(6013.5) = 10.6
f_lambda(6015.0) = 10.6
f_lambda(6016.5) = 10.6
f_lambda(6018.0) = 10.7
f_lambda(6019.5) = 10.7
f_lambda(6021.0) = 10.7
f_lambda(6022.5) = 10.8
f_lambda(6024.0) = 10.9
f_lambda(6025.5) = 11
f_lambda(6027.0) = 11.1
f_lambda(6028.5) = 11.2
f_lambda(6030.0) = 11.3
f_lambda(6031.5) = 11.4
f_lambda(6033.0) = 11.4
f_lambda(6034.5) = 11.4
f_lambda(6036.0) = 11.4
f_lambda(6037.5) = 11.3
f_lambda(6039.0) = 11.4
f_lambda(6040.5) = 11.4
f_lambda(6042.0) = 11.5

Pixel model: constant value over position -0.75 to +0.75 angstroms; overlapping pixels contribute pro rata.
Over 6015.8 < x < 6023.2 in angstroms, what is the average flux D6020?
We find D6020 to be 10.7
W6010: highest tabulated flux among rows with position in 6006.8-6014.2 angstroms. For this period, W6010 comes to 10.6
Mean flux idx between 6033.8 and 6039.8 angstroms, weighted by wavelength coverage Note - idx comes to 11.4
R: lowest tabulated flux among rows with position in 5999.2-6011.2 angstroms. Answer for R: 10.4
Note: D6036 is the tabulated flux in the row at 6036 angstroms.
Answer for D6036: 11.4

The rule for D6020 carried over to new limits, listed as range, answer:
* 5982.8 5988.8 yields 10.1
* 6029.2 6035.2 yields 11.4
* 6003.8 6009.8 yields 10.4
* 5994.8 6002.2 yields 10.6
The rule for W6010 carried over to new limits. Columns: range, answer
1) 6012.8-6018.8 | 10.7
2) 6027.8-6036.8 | 11.4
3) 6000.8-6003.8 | 10.5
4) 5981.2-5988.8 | 10.2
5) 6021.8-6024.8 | 10.9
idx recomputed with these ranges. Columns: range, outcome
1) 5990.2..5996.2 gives 10.5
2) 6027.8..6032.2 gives 11.3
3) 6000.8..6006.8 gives 10.4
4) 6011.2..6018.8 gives 10.6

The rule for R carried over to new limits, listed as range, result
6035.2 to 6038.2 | 11.3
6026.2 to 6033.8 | 11.1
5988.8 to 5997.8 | 10.3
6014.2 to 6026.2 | 10.6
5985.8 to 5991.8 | 10.1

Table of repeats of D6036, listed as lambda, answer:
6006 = 10.4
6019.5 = 10.7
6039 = 11.4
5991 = 10.4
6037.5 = 11.3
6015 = 10.6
